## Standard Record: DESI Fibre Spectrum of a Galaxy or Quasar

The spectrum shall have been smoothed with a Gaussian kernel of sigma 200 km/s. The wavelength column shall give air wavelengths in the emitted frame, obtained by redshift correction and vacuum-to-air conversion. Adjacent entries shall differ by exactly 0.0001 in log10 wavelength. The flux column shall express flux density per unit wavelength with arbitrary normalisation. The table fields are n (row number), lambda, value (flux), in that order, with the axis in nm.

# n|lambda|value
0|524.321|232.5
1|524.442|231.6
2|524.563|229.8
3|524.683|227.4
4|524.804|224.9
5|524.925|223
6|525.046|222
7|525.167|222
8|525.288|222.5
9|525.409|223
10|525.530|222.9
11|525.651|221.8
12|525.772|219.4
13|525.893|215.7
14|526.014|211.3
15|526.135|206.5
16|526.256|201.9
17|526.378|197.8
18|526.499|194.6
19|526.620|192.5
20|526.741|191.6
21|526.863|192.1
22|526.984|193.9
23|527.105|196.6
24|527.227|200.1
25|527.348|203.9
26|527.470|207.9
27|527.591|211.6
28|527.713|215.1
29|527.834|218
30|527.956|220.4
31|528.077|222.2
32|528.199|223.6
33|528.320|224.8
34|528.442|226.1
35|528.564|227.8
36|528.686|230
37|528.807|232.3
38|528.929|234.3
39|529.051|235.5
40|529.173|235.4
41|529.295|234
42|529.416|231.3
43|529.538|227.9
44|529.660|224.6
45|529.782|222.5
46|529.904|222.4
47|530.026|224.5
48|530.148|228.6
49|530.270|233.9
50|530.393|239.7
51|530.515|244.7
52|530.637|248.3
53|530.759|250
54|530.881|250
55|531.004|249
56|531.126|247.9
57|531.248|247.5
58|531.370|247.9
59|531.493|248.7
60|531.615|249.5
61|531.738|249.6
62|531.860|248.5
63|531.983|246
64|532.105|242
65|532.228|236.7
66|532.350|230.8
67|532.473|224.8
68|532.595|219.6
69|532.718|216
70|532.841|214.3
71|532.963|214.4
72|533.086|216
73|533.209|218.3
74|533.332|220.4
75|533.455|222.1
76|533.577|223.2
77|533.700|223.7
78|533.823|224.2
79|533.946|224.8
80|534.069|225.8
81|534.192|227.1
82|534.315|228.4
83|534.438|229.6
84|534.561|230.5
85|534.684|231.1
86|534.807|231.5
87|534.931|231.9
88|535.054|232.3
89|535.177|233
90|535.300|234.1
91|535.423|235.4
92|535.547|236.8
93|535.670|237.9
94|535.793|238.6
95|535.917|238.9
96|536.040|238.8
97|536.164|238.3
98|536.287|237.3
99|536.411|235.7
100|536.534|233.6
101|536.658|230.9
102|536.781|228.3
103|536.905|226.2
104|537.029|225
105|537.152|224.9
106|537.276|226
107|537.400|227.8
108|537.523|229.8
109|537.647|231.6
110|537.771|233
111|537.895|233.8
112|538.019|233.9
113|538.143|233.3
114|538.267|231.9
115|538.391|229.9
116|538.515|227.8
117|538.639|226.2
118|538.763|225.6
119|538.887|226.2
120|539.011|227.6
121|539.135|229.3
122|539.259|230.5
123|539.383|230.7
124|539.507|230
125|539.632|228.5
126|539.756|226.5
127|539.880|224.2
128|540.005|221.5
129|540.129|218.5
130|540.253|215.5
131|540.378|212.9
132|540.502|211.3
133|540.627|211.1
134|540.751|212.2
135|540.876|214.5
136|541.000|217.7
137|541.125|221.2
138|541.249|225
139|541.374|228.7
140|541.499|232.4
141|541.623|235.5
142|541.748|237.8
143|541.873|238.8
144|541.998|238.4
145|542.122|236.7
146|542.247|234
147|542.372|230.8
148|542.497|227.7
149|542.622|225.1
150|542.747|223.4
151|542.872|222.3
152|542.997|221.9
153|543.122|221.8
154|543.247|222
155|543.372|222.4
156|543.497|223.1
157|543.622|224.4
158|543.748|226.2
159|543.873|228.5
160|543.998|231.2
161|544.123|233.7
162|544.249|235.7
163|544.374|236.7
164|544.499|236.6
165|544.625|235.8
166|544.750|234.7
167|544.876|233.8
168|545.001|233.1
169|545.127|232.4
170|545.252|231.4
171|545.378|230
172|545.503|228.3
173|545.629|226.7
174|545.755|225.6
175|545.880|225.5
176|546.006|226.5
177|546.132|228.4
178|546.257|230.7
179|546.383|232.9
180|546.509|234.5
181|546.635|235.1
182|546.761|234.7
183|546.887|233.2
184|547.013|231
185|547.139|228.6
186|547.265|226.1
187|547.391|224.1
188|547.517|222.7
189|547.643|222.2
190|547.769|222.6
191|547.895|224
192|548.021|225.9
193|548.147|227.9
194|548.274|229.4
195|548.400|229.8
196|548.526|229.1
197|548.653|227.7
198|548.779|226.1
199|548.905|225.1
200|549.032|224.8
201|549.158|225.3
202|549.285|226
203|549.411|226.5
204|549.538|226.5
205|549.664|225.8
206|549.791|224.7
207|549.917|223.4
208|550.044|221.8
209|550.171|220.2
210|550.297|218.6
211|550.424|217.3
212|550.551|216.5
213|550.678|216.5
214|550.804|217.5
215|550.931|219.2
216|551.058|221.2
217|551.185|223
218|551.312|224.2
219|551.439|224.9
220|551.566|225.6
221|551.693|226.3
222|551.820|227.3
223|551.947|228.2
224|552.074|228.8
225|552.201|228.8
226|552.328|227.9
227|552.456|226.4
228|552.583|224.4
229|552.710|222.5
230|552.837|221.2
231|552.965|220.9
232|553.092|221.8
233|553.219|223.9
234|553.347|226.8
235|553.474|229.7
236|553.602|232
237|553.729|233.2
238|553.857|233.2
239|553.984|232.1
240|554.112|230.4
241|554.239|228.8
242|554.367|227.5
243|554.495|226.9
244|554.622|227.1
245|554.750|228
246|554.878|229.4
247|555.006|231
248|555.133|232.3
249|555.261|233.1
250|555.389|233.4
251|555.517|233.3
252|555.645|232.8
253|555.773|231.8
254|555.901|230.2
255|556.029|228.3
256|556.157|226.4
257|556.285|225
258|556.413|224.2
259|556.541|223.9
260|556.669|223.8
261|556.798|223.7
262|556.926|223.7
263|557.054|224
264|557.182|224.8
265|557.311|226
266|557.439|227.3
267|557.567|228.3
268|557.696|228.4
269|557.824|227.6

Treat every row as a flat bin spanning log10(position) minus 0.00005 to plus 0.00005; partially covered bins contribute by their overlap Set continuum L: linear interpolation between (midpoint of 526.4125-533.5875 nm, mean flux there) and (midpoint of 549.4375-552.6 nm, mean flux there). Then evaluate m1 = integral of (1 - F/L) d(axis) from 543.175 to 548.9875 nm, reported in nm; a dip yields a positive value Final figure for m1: -0.13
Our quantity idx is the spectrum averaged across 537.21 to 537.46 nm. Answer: 226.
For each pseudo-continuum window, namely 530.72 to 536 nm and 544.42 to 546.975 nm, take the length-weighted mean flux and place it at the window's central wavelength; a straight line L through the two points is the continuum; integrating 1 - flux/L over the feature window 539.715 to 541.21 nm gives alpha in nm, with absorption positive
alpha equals 0.10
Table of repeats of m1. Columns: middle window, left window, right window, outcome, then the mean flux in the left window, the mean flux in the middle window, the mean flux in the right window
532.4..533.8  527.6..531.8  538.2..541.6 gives 0.067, 234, 220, 224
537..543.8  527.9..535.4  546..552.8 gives 0.072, 232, 226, 226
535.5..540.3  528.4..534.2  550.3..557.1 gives 0.015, 233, 230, 226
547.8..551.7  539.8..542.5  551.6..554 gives 0.045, 225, 224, 227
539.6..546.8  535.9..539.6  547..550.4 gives 0.013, 231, 228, 225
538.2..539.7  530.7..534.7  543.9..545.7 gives 0.026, 233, 229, 233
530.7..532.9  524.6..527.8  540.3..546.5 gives -0.244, 210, 240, 228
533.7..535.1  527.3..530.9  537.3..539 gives 0.004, 228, 228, 230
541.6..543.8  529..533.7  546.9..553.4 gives -0.002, 234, 228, 225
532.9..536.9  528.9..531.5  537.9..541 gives 0.016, 237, 230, 224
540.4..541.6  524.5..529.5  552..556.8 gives 0.016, 217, 220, 228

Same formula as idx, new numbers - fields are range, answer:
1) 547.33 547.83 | 223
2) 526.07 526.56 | 200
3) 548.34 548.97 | 227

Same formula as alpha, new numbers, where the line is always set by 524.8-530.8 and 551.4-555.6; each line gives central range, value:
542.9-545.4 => -0.051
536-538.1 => -0.081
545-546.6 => -0.028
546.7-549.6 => -0.007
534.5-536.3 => -0.103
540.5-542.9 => -0.025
